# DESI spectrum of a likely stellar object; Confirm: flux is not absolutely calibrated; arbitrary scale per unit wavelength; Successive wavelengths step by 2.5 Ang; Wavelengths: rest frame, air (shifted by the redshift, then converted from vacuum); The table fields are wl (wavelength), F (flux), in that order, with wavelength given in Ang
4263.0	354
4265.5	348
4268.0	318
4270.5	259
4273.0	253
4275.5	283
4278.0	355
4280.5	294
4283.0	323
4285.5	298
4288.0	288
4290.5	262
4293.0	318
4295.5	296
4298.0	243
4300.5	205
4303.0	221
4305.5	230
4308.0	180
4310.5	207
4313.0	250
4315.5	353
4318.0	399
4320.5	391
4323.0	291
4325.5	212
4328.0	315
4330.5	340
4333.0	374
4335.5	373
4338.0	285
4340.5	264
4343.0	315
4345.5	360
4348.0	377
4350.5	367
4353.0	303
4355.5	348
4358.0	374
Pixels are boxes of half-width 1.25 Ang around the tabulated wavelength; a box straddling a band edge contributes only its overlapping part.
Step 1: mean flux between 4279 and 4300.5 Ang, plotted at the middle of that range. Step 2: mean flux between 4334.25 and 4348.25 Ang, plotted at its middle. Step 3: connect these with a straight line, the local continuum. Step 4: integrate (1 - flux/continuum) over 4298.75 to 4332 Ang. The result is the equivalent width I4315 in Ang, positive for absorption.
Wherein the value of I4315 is 3.3 Ang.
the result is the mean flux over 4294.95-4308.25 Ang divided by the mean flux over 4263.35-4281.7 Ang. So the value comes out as 0.75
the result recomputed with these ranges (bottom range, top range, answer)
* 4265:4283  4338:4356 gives 1.09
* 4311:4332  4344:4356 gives 1.11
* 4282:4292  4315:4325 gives 1.19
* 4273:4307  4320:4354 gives 1.18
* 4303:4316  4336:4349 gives 1.37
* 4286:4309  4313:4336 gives 1.32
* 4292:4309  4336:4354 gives 1.35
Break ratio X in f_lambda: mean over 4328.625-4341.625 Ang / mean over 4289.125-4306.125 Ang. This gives 1.3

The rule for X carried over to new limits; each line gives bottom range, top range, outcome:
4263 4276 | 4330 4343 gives 1.09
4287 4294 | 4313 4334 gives 1.14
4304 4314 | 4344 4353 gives 1.65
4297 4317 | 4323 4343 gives 1.29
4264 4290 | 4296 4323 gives 0.90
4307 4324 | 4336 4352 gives 1.11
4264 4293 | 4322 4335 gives 1.04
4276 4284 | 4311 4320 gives 1.02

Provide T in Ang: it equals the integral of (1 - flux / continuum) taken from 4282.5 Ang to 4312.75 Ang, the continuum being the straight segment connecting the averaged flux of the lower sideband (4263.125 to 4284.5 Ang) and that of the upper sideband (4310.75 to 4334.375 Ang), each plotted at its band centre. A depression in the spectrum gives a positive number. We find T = 5.7 Ang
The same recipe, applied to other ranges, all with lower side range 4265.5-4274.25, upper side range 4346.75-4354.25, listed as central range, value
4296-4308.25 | 3.45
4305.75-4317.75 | 2.29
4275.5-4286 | -0.70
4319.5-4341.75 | 1.22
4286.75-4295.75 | 0.39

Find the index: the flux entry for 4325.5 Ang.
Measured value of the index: 212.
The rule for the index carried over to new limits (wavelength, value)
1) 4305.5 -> 230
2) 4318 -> 399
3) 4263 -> 354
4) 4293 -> 318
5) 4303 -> 221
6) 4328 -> 315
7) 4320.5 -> 391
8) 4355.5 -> 348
